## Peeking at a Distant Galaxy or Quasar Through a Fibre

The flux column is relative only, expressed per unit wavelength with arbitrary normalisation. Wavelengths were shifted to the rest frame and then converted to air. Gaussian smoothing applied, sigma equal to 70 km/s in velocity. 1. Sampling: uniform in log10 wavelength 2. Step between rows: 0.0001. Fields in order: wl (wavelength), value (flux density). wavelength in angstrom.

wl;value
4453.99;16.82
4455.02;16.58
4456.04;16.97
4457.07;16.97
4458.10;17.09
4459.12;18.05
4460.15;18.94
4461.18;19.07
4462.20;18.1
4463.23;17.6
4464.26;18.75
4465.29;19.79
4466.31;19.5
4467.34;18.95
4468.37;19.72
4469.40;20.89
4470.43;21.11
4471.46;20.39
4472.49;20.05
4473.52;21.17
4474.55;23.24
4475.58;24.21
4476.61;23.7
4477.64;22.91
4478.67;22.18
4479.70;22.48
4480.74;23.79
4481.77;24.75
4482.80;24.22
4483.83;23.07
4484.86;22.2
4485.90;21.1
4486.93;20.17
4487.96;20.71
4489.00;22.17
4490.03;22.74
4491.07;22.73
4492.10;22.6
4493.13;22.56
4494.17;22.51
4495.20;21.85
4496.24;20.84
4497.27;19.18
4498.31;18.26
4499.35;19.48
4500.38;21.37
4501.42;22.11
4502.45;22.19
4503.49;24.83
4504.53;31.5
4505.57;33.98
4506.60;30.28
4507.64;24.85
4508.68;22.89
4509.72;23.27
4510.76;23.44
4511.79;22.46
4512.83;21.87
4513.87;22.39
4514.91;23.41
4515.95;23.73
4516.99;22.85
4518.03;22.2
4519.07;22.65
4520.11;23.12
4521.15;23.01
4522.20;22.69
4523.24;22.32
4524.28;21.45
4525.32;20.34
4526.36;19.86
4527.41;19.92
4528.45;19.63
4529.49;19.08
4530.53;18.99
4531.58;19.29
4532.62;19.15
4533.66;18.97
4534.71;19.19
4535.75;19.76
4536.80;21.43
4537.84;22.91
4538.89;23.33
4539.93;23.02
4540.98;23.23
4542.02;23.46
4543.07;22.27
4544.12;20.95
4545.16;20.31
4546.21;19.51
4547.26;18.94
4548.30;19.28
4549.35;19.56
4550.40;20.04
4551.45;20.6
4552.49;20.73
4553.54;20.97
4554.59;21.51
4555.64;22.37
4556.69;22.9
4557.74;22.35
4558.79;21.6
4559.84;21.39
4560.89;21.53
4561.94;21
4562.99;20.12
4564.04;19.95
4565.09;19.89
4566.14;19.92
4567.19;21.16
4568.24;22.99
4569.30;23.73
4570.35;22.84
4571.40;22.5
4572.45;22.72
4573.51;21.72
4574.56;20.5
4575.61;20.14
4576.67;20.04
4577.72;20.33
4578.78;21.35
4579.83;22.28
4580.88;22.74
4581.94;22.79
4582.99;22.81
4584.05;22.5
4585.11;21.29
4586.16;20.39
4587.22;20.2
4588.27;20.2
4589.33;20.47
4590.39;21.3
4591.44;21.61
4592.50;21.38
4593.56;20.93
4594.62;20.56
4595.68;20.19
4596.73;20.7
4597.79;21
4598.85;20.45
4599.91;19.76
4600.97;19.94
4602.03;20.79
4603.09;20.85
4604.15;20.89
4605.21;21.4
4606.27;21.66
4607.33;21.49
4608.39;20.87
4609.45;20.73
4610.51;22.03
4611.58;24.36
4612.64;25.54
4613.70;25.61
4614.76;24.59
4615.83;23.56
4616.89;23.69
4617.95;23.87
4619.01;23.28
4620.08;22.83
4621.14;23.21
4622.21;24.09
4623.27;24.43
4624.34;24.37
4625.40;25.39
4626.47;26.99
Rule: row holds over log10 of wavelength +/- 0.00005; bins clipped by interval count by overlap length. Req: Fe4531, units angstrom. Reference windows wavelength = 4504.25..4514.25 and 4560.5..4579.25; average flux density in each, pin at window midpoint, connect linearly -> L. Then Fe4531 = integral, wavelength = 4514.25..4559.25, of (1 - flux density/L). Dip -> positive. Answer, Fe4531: 4.52 angstrom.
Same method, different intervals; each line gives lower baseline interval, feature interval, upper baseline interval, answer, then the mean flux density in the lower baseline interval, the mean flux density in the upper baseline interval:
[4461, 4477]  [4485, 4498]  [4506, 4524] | 0.18 angstrom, 20.4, 23.4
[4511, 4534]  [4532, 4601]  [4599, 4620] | 2.25 angstrom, 21.4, 22.3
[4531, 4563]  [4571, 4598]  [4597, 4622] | 0.65 angstrom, 21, 22.3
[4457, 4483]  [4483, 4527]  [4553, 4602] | -4.01 angstrom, 20.7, 21.3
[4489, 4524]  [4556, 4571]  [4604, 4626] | 1.09 angstrom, 23.2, 23.3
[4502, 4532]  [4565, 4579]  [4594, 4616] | 0.48 angstrom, 23.1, 21.7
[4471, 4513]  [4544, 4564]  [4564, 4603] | 0.88 angstrom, 23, 21.2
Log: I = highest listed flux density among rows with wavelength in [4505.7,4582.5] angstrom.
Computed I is 30.28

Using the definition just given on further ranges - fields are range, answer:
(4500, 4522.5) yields 33.98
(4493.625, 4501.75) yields 22.51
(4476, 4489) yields 24.75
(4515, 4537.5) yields 23.73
